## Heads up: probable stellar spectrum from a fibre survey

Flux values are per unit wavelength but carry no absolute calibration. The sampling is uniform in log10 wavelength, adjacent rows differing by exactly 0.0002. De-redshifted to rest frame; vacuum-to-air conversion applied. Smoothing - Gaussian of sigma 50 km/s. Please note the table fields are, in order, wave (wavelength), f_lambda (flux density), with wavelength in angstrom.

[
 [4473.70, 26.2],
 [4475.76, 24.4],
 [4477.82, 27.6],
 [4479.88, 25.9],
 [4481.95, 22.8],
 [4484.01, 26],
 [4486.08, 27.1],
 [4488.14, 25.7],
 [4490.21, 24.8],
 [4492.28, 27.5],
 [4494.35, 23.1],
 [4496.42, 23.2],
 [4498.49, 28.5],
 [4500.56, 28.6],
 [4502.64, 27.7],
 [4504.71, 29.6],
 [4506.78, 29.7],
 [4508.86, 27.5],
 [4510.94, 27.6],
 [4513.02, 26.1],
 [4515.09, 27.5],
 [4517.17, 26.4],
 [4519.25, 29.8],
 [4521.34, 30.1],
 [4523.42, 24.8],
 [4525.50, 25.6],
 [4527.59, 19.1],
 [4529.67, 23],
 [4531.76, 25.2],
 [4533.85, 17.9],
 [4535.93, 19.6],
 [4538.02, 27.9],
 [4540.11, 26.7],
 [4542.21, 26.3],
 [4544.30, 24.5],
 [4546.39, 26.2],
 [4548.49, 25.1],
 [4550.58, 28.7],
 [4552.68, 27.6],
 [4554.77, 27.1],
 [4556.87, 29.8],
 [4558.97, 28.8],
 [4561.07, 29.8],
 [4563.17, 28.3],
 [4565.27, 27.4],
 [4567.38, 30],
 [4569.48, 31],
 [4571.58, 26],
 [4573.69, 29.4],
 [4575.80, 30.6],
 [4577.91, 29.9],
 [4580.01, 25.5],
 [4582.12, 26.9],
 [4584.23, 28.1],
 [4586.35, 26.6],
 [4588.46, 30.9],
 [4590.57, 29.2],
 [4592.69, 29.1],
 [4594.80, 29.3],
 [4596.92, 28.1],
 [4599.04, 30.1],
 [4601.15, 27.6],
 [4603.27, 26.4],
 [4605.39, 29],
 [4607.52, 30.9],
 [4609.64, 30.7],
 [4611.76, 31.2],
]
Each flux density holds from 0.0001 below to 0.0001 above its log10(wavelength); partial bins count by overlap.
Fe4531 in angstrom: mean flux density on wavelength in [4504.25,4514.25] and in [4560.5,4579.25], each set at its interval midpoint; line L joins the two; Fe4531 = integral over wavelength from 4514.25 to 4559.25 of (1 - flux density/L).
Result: 4.4 angstrom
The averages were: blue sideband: 28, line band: 25.7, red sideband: 29.1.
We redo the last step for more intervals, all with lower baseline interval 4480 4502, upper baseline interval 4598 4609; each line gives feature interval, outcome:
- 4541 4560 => 0.2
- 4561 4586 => -0.4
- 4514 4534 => 1.1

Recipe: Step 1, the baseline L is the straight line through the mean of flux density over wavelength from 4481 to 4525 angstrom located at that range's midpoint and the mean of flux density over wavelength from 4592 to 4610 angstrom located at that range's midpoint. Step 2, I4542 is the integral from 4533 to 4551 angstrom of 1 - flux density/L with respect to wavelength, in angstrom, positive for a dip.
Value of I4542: 1.9 angstrom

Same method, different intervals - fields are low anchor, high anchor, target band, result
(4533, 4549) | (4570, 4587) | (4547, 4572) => -2.1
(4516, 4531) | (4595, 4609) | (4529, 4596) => -0.3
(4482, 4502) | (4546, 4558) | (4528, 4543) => 1.9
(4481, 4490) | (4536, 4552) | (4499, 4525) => -2.2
